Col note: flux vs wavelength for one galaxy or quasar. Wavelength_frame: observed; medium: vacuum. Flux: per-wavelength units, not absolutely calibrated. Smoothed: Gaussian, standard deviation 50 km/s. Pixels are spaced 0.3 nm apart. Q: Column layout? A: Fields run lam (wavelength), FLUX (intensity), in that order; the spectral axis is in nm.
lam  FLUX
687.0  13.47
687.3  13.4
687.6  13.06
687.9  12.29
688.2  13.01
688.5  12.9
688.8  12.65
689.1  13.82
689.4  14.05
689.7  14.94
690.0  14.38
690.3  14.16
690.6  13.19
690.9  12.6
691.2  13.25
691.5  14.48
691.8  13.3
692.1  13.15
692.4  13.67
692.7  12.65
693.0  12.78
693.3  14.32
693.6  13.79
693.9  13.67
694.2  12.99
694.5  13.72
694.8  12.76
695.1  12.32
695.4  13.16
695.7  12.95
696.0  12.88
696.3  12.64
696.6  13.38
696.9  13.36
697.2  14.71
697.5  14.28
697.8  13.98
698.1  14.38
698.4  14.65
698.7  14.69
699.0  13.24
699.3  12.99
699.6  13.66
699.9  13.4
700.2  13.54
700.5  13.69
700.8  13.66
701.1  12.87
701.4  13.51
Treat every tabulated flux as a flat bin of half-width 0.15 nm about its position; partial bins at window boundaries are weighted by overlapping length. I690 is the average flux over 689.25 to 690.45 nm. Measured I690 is 14.4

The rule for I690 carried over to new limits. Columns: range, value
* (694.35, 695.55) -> 13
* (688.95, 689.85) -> 14.3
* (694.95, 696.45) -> 12.8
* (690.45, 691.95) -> 13.4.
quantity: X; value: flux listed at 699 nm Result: 13.24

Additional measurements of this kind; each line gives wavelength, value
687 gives 13.47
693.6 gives 13.79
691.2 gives 13.25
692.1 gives 13.15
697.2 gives 14.71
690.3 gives 14.16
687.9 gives 12.29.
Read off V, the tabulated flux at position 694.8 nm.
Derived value 12.76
